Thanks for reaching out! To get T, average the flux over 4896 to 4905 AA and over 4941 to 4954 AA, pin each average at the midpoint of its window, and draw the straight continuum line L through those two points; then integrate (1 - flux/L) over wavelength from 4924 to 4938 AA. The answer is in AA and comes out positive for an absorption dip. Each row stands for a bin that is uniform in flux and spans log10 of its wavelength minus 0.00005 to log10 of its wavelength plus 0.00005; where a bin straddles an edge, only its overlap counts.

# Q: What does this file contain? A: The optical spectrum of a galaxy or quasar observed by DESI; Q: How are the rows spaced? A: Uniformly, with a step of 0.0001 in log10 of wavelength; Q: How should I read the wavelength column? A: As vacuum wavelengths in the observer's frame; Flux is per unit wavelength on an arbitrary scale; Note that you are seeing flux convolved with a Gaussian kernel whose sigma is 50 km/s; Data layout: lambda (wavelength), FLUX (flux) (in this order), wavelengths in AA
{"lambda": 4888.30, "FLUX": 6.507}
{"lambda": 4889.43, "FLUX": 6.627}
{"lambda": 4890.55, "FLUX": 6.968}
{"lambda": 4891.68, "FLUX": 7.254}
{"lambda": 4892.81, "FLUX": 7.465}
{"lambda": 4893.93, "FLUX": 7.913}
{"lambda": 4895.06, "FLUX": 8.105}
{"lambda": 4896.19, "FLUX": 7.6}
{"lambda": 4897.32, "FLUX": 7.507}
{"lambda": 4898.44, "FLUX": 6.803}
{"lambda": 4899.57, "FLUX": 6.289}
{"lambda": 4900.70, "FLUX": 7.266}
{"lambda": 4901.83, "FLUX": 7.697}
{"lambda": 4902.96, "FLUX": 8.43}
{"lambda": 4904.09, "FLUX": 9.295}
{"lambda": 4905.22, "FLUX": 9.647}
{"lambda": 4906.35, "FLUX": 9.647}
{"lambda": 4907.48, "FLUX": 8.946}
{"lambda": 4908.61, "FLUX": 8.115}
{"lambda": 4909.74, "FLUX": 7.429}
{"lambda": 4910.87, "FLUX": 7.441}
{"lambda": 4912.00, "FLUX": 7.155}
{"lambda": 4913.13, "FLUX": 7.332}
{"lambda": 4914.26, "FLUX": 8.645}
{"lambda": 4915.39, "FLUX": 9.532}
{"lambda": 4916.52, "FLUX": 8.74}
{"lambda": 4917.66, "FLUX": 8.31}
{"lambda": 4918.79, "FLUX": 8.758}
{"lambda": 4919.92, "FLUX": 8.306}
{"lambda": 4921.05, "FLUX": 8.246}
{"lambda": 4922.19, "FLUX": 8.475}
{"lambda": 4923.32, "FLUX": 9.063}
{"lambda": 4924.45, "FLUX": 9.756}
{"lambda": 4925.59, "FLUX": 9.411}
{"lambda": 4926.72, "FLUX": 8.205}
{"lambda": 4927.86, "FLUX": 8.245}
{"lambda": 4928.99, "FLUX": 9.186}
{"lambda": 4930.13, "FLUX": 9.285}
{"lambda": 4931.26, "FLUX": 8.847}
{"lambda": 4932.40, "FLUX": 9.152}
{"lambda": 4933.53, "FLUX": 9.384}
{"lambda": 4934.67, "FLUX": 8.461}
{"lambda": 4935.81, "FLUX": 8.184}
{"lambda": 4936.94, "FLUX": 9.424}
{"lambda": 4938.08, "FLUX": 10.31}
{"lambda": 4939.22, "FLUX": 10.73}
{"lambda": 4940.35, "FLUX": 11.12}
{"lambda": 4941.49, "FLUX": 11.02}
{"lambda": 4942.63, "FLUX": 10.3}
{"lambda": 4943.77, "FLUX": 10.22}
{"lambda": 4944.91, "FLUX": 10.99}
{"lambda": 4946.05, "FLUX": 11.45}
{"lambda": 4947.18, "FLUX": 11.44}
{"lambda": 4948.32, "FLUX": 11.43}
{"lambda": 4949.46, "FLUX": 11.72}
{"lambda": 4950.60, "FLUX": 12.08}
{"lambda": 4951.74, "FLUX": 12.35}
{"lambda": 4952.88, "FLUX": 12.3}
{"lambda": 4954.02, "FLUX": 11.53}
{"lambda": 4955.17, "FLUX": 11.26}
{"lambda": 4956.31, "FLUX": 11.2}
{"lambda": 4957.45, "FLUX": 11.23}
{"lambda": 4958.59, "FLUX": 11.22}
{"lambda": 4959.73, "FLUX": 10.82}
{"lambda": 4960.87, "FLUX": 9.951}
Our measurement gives 1.5 AA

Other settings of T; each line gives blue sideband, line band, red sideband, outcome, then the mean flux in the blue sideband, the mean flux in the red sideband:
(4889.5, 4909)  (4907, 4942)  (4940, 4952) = 3.0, 7.9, 11.3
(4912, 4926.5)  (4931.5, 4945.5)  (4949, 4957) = 0.7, 8.64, 11.8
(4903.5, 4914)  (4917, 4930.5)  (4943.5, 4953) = 1.1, 8.34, 11.6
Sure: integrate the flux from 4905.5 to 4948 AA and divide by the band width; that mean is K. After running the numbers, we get 9.19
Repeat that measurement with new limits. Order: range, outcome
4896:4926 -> 8.29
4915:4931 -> 8.82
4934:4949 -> 10.4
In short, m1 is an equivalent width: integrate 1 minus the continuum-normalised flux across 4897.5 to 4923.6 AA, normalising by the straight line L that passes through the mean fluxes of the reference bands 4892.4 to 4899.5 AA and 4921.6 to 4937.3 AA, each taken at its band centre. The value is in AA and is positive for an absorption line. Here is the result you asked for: -0.4 AA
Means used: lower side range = 7.48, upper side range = 8.93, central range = 8.22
